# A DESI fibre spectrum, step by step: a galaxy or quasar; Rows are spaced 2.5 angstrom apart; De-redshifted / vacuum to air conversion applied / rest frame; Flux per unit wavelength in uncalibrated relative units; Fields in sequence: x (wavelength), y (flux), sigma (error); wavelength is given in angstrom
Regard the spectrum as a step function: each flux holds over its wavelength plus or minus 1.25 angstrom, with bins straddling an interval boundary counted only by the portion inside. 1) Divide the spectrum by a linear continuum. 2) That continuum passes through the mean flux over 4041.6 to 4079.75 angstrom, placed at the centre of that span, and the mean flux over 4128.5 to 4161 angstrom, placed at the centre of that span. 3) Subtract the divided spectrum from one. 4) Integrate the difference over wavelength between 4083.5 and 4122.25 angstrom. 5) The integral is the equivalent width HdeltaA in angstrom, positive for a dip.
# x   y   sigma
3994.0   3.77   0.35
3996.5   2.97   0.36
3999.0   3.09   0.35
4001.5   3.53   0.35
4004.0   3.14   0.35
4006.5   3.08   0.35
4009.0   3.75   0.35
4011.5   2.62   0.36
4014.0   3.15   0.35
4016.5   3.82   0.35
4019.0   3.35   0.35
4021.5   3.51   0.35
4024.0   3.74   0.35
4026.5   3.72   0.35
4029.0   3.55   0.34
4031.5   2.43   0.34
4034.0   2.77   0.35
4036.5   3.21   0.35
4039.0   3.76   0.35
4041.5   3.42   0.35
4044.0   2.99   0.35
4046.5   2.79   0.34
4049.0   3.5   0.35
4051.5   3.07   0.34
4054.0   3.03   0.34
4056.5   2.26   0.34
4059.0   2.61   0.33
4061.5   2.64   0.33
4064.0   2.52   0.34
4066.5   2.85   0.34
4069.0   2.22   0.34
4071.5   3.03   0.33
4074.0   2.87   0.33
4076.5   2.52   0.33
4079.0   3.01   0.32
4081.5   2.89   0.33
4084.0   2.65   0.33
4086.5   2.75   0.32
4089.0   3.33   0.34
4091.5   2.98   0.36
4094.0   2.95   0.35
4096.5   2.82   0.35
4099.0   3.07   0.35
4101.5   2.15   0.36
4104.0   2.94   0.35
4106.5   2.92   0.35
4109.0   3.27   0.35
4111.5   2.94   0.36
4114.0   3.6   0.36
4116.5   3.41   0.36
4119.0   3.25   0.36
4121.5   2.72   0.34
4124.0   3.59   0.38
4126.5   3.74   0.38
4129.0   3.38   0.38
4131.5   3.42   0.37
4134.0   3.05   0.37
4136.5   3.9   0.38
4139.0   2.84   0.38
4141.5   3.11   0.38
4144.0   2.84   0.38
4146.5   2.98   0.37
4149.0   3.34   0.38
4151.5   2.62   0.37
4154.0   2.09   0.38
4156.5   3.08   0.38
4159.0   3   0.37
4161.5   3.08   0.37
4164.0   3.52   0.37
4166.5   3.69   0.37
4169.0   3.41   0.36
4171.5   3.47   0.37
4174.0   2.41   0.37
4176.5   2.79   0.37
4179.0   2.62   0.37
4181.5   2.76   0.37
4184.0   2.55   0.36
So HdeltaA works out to -0.9 angstrom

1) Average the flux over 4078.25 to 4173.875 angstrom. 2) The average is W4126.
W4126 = 3.09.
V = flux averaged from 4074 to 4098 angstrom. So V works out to 2.88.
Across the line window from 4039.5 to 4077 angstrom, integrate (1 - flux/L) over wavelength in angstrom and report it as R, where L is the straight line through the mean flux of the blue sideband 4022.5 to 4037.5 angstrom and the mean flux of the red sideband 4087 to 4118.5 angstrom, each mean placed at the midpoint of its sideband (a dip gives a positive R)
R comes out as 3.7 angstrom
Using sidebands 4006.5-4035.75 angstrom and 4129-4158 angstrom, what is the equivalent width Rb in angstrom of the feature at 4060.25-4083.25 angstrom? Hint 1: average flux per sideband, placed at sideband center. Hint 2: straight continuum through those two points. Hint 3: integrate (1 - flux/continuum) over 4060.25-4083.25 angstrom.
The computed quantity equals 3.3 angstrom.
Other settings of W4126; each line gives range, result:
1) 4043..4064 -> 2.84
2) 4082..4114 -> 2.92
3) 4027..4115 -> 2.93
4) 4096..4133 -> 3.15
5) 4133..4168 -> 3.08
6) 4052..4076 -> 2.68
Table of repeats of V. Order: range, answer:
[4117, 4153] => 3.2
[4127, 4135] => 3.33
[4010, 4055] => 3.25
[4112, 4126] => 3.32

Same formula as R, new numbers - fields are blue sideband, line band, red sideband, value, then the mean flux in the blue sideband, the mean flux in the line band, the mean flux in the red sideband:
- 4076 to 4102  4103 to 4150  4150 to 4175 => -4.30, 2.86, 3.22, 3.05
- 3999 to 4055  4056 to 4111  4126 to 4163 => 6.68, 3.27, 2.79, 3.09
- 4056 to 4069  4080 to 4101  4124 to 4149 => -0.55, 2.56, 2.9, 3.27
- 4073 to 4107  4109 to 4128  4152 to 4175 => -2.49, 2.84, 3.32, 3.08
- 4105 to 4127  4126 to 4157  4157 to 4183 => 0.75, 3.25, 3.09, 3.07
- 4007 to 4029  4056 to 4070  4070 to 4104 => 2.38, 3.45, 2.54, 2.85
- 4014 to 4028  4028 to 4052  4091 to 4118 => 2.11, 3.58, 3.15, 3.01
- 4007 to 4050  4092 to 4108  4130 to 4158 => 1.56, 3.29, 2.82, 3.03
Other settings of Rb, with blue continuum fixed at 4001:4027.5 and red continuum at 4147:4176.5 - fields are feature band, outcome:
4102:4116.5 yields 0.3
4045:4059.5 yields 1.8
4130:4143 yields -0.6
